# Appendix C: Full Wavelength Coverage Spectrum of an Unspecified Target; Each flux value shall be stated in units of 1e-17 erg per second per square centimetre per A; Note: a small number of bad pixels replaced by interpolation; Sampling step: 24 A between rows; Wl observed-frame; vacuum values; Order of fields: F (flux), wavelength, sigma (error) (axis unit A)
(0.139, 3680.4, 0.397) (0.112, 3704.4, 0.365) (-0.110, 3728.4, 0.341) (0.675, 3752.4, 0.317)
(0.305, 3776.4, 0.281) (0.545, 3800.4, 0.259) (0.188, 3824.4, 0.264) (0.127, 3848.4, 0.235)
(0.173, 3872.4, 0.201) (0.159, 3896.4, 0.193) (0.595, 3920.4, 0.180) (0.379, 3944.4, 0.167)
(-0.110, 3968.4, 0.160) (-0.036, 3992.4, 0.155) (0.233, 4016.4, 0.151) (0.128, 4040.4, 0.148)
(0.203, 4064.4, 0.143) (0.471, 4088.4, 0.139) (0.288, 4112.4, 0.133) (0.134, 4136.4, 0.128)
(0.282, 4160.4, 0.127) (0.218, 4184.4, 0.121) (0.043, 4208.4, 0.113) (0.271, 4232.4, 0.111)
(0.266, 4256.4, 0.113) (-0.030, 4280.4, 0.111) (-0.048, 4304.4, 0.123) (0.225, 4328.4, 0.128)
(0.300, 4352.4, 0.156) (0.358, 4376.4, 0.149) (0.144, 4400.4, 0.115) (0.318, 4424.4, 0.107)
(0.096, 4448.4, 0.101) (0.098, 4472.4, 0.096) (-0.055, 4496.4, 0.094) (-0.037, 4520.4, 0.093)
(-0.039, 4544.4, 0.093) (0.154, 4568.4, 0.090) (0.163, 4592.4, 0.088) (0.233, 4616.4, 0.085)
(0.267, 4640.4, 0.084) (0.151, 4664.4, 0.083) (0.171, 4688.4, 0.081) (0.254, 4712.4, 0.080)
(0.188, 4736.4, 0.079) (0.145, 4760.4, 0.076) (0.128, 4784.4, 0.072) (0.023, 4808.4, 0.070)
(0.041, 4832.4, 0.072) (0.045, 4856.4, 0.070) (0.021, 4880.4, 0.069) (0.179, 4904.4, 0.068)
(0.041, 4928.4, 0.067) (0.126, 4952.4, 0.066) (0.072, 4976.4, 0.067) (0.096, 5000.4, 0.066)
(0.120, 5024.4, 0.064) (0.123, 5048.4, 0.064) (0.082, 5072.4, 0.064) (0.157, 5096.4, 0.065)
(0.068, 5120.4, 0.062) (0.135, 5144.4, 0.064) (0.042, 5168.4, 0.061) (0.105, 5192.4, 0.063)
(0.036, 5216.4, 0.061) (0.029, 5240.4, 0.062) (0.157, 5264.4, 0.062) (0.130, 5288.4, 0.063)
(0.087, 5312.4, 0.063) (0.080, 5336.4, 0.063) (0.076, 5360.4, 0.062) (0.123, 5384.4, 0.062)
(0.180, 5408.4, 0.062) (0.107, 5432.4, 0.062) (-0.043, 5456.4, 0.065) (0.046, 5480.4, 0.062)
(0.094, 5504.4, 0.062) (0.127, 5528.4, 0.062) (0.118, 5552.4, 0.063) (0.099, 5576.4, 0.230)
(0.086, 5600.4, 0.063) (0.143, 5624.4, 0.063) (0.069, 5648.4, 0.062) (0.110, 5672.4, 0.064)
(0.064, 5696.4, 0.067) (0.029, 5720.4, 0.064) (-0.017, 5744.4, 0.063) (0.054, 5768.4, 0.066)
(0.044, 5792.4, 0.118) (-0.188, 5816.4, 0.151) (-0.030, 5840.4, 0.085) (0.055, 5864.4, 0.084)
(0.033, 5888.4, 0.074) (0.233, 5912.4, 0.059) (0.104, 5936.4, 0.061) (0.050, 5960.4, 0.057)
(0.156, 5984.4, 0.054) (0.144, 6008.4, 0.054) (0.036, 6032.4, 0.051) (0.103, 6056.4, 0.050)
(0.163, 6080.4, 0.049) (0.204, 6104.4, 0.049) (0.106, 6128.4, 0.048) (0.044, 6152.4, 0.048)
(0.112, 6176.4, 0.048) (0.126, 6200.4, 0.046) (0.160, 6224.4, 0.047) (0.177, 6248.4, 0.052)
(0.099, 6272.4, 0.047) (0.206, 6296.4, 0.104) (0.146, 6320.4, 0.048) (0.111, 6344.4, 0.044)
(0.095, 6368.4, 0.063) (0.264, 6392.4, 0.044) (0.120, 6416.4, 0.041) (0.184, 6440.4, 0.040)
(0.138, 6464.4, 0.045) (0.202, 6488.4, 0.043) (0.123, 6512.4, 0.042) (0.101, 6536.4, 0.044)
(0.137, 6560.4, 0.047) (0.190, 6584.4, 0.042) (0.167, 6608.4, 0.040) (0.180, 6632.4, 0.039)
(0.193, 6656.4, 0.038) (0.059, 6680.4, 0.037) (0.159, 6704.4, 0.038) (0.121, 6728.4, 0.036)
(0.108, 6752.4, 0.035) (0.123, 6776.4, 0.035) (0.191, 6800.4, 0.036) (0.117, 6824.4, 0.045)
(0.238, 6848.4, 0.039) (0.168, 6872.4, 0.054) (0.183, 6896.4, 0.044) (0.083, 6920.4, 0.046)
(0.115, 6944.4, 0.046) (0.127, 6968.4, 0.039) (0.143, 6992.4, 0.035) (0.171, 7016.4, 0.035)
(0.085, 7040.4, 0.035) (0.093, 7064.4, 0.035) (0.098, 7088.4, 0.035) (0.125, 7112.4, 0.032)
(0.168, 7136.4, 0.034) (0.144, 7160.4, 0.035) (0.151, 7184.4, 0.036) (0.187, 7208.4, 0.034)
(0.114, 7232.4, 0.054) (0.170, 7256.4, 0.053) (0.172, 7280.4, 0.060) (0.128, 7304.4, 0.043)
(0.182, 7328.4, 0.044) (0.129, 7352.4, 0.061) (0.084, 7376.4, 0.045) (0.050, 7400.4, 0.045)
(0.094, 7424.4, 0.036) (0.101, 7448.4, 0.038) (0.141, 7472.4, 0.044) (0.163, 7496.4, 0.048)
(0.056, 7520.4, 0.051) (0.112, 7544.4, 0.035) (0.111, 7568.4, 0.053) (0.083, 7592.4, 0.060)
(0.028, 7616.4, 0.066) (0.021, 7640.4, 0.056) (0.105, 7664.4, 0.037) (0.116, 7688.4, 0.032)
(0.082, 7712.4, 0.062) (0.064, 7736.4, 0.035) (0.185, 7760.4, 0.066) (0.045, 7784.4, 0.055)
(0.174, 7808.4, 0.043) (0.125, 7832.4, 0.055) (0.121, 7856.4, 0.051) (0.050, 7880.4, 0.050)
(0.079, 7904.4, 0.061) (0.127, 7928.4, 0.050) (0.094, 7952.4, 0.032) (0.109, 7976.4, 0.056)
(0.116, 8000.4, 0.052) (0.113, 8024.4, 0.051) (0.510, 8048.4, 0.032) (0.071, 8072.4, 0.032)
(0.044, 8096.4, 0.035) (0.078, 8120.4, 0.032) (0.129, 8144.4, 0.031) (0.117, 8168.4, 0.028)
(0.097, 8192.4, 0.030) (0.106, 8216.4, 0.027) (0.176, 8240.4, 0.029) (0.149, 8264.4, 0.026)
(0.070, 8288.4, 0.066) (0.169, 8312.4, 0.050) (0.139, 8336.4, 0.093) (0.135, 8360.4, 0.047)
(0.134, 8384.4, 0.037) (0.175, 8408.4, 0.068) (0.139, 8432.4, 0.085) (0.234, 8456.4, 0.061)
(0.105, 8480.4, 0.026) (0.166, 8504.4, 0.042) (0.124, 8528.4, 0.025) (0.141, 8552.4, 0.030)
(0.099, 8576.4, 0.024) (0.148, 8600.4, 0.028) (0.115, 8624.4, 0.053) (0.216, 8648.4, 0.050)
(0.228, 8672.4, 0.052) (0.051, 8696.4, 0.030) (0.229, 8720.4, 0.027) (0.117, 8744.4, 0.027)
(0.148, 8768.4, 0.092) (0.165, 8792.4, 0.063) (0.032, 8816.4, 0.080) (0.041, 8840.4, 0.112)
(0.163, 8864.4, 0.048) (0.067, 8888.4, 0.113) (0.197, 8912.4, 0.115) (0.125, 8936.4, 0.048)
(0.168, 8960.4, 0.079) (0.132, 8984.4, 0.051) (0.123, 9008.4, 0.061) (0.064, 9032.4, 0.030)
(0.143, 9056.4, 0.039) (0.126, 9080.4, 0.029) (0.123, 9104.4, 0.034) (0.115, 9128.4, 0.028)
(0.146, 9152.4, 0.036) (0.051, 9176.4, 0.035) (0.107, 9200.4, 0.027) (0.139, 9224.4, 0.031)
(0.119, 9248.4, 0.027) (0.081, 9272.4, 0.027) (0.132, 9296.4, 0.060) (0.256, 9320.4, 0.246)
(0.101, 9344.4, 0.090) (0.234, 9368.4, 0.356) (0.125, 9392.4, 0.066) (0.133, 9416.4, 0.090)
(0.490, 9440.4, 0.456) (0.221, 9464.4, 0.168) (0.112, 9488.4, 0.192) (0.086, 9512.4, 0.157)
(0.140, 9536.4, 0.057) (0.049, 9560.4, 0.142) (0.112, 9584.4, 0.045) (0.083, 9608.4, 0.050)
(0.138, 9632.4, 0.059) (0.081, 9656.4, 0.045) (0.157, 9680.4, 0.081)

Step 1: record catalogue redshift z 1.160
